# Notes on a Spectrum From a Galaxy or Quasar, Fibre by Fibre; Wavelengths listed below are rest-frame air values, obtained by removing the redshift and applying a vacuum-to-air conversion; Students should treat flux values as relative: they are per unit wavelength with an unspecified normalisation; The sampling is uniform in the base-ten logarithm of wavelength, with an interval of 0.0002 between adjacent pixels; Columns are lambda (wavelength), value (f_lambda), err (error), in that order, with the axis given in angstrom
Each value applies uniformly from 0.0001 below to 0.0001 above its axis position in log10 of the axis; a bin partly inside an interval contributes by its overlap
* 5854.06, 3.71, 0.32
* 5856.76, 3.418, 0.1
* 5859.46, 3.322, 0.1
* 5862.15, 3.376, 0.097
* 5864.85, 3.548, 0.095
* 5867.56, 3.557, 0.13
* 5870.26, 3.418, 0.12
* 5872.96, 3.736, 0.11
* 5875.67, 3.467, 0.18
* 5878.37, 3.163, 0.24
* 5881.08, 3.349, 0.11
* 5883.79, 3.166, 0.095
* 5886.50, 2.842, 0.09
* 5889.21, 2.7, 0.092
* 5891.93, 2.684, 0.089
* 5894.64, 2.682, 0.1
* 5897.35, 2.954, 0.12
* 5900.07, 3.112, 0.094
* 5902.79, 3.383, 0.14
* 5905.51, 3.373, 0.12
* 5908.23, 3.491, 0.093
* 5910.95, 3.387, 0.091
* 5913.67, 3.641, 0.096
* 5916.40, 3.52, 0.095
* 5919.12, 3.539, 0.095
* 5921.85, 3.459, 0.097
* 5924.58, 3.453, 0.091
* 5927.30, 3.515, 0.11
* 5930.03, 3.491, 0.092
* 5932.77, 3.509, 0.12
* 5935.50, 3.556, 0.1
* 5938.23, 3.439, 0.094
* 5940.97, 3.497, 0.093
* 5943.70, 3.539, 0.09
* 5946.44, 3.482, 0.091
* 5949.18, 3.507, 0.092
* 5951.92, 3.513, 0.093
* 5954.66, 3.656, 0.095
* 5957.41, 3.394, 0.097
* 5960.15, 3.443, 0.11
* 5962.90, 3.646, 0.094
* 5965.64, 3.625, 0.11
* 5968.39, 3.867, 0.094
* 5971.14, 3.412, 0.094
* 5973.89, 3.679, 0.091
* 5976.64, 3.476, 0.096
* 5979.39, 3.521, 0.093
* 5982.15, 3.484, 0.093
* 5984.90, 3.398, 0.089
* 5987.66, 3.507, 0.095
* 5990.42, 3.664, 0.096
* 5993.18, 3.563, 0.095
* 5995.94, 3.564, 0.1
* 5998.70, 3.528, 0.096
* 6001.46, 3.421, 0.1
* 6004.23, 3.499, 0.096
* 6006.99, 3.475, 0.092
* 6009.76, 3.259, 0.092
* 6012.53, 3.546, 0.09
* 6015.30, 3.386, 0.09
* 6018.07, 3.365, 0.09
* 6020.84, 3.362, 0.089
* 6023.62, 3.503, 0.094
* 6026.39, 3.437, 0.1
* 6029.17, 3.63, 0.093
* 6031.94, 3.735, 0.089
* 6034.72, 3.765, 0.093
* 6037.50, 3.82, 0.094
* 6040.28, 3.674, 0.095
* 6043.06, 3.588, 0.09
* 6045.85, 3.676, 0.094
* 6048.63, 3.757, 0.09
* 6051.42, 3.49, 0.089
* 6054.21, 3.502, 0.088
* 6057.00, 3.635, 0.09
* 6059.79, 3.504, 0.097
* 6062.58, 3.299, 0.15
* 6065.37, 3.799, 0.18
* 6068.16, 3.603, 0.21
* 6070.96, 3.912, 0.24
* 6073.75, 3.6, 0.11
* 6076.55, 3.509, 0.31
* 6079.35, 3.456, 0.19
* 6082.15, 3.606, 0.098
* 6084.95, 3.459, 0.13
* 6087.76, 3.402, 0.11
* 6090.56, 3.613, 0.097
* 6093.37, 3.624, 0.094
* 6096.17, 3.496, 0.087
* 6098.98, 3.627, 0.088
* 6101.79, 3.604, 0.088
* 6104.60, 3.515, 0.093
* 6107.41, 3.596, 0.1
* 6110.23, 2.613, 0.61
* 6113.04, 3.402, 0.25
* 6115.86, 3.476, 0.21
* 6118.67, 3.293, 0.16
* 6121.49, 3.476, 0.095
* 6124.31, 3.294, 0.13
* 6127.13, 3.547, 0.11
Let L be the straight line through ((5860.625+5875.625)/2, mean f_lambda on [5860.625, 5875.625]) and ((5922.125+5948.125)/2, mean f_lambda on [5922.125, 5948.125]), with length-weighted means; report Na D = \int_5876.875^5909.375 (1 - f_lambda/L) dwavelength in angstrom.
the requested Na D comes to 4.05 angstrom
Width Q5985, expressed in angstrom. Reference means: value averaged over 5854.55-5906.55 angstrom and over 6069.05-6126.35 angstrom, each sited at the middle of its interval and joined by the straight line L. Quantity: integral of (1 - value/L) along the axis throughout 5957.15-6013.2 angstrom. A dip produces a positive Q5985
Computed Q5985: -2.9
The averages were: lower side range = 3.23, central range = 3.52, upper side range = 3.48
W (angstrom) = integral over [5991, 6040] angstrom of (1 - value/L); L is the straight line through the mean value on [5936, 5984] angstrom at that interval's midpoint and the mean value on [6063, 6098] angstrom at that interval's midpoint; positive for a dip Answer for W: 0.44 angstrom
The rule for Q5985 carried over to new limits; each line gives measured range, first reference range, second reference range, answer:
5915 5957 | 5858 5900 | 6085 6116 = -3.2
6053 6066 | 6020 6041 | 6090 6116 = 0.1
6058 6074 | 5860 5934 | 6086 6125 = -1.0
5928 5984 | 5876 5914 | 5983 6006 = -2.8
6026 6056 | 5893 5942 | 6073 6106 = -1.3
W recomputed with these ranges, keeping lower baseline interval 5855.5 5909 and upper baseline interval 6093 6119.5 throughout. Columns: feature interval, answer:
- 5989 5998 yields -0.7 angstrom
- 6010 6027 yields -0.4 angstrom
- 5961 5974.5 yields -1.4 angstrom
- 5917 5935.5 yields -1.3 angstrom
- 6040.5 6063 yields -1.3 angstrom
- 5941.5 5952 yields -0.7 angstrom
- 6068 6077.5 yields -0.8 angstrom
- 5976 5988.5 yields -0.6 angstrom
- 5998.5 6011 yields -0.4 angstrom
